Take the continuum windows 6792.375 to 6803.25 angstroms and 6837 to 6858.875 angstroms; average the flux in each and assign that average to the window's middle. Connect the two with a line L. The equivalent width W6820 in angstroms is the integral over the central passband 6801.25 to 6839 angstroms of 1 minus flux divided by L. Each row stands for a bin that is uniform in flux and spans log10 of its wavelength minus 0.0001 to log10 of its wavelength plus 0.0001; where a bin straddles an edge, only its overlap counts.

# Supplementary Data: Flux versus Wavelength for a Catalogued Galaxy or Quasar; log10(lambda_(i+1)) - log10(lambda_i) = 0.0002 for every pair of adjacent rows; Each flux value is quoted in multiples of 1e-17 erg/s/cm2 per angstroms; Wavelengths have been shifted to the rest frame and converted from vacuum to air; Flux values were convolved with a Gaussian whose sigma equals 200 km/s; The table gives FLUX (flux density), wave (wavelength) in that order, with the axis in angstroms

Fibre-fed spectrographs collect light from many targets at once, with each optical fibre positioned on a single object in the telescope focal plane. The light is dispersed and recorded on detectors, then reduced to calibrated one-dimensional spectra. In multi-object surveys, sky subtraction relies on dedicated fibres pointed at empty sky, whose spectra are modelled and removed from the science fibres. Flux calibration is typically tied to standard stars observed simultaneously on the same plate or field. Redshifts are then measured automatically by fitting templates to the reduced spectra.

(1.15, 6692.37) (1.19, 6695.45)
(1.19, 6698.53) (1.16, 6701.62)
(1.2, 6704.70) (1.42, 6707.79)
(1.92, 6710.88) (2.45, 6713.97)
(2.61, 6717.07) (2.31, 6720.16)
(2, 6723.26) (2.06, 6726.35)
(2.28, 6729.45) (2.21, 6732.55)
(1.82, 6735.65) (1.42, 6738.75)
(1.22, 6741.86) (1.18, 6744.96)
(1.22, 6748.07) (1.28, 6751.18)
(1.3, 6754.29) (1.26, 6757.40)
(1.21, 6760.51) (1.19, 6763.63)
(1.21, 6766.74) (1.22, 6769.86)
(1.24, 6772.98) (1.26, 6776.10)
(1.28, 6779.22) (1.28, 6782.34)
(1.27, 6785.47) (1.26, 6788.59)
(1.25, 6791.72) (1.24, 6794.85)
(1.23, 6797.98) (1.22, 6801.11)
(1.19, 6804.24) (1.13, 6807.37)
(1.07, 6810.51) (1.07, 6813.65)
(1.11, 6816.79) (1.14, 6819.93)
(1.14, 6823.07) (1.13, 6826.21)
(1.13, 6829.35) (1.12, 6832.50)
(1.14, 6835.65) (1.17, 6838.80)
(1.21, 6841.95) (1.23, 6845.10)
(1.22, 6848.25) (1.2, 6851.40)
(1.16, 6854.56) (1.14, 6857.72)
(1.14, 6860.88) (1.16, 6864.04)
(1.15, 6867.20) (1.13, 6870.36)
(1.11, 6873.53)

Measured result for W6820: 2.55 angstroms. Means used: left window 1.23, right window 1.19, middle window 1.13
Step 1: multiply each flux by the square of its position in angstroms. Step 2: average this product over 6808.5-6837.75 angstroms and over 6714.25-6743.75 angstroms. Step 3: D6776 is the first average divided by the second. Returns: 0.6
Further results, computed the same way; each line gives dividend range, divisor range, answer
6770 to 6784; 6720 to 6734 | 0.59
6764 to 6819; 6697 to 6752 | 0.71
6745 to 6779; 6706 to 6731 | 0.59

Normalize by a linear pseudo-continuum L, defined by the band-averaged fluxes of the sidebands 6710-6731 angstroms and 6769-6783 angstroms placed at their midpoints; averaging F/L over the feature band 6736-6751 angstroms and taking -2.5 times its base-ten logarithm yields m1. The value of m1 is 0.37 mag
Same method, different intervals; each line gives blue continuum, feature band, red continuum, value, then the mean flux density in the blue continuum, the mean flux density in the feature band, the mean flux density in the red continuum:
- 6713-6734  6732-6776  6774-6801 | 0.32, 2.27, 1.33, 1.26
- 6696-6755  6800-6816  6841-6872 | 0.20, 1.69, 1.13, 1.17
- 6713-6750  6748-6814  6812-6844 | 0.21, 1.88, 1.22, 1.14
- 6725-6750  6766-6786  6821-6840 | 0.16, 1.67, 1.25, 1.14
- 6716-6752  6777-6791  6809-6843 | 0.13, 1.8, 1.27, 1.13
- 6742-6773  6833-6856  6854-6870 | -0.02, 1.23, 1.19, 1.15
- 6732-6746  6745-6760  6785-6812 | 0.17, 1.54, 1.25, 1.2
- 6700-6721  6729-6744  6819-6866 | -0.01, 1.85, 1.73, 1.16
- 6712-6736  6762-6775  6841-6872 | 0.47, 2.23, 1.22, 1.17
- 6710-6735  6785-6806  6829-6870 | 0.29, 2.22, 1.23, 1.17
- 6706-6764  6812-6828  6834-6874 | 0.18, 1.71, 1.12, 1.17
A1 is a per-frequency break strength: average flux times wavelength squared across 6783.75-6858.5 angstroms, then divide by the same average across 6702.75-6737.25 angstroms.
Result 0.60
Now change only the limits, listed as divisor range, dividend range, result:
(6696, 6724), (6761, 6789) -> 0.71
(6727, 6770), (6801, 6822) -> 0.79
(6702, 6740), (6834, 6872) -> 0.62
